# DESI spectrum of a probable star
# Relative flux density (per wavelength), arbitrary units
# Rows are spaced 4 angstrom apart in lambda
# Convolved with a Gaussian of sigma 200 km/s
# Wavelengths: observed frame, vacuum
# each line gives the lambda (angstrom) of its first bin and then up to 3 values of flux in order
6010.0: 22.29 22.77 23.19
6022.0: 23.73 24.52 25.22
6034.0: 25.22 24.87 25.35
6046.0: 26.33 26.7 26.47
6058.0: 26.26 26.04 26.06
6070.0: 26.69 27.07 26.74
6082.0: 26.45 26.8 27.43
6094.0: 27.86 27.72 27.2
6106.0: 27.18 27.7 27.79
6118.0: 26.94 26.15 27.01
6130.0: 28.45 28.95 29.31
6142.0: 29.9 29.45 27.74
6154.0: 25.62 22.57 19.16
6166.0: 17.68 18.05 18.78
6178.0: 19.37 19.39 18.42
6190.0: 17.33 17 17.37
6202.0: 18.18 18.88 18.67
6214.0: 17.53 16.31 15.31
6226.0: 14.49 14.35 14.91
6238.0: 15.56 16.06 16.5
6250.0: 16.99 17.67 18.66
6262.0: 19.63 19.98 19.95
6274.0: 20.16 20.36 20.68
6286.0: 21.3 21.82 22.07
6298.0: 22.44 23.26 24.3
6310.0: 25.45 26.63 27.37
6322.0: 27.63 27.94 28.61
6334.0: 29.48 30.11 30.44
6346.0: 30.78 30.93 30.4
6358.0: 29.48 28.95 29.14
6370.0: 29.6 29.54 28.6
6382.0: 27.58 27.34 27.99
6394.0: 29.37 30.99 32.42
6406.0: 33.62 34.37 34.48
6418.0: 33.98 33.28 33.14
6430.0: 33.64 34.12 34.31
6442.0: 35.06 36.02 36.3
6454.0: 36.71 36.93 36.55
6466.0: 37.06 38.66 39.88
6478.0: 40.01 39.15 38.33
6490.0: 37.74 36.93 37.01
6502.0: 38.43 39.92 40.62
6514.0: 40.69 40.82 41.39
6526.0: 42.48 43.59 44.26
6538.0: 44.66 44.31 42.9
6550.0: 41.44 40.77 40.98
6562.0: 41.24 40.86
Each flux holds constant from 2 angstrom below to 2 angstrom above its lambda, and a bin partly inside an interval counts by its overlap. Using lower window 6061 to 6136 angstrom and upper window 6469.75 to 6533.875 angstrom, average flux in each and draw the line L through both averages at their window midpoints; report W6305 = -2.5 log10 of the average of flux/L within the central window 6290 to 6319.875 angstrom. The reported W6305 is 0.35 mag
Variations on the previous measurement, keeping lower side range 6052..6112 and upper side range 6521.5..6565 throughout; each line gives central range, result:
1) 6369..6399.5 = 0.276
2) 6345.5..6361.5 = 0.193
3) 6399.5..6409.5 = 0.145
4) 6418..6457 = 0.125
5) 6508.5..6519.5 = 0.022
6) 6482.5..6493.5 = 0.073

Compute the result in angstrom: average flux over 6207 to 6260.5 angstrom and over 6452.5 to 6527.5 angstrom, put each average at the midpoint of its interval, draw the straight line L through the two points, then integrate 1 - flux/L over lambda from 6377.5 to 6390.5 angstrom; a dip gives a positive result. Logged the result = 0.8 angstrom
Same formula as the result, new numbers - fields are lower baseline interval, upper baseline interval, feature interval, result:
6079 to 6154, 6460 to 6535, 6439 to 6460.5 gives 1.12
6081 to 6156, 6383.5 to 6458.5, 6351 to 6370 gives 1.52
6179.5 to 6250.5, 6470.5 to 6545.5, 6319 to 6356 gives -3.80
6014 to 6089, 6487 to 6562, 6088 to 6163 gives 2.40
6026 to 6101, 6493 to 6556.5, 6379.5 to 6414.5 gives 6.11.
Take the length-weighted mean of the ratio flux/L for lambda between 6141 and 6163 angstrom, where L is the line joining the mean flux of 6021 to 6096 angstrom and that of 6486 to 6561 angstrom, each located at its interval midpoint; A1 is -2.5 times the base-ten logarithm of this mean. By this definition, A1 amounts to 0.13 mag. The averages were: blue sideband 26.1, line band 25.9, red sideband 41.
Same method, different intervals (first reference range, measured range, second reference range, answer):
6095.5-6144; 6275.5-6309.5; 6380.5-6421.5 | 0.33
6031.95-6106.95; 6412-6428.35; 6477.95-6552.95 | 0.12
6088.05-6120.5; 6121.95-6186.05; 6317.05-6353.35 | 0.16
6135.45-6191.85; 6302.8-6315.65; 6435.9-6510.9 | 0.17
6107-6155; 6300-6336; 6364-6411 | 0.10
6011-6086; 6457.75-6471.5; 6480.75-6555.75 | 0.05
